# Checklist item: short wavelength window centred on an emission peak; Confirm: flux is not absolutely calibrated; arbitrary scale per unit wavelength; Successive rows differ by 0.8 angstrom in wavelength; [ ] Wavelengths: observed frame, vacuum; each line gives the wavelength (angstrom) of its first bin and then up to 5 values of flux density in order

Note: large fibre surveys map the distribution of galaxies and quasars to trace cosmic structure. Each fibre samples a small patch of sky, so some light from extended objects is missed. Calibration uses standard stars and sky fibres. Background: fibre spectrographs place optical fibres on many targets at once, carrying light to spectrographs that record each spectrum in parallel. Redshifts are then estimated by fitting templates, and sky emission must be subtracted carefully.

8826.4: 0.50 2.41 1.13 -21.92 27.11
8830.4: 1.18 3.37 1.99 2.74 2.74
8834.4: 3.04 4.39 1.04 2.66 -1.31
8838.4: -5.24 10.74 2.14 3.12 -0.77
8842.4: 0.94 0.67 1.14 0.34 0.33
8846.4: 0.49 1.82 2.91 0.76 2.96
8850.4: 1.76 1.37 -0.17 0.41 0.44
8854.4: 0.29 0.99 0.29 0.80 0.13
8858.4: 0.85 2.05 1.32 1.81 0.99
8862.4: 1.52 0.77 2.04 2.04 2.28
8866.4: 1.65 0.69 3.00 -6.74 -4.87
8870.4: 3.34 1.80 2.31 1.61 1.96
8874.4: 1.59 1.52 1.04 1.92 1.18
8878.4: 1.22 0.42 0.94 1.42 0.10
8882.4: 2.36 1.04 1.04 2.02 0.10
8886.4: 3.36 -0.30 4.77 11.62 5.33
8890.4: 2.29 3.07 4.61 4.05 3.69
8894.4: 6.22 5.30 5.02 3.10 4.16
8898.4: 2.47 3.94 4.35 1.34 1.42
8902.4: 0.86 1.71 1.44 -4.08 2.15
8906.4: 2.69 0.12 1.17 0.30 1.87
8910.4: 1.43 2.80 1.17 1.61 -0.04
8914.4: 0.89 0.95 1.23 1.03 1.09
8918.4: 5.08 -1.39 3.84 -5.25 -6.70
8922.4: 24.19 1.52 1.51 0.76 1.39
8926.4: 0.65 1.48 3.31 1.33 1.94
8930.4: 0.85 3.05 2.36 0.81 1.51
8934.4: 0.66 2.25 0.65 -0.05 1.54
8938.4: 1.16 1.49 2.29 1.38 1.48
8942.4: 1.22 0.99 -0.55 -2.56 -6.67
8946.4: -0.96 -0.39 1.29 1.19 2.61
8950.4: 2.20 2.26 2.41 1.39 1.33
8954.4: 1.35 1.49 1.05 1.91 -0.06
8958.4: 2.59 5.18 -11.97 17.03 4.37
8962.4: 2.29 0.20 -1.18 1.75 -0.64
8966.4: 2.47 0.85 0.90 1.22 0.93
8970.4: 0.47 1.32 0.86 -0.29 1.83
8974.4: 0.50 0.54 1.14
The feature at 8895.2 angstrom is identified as H-beta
